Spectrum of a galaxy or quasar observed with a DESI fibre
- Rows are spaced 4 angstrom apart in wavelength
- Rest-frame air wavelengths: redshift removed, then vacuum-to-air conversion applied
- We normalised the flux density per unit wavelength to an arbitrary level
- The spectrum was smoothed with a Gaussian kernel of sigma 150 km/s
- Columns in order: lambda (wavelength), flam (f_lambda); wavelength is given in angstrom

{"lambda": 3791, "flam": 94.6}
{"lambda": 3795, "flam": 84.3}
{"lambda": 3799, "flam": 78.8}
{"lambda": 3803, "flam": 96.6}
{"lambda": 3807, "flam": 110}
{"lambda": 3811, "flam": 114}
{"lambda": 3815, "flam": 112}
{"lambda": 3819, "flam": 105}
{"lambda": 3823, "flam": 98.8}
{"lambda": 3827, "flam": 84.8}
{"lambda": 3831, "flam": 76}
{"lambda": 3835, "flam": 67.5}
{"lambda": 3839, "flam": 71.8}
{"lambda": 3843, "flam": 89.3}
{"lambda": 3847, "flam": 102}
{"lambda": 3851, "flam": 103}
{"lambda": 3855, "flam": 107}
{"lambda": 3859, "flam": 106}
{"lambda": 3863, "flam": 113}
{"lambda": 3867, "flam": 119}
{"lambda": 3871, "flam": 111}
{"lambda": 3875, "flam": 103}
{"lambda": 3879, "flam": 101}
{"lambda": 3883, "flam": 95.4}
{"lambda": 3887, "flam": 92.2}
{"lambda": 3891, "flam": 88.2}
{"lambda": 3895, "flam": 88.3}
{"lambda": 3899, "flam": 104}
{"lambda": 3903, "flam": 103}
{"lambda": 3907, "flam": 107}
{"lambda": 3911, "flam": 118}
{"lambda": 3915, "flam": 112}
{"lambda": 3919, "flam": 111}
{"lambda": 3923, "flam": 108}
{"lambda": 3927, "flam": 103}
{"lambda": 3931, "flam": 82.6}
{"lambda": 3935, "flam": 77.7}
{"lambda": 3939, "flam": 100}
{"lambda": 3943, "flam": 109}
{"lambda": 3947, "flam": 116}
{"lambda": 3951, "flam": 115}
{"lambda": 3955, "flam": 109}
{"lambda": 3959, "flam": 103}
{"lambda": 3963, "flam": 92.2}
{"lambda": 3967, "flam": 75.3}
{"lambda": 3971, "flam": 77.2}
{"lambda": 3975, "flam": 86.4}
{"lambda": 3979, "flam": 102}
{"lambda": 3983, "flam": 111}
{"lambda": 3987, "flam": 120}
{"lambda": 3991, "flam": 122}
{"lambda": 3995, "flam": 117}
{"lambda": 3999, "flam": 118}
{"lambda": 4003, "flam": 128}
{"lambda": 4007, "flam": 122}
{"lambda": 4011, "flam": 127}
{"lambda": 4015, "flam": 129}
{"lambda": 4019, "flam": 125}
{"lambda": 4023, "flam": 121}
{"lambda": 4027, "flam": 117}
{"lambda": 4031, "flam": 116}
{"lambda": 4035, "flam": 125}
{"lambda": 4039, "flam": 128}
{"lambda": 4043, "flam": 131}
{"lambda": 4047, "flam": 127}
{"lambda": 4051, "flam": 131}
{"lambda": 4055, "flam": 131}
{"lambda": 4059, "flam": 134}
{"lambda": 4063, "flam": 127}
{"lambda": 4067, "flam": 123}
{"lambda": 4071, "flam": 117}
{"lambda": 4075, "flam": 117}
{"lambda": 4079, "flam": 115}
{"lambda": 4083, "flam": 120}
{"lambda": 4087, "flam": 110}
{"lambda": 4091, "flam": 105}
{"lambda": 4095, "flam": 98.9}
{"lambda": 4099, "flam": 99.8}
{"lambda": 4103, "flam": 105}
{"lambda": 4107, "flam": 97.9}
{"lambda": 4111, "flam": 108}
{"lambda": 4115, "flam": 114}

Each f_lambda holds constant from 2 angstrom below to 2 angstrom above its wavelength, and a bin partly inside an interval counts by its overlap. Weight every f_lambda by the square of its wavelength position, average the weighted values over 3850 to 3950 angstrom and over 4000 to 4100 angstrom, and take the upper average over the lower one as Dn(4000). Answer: 1.26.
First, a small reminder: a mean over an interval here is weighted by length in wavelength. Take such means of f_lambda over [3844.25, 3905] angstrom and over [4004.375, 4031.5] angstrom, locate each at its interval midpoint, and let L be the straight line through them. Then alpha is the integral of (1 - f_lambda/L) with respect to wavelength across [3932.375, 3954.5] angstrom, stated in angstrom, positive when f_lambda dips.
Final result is 1.8 angstrom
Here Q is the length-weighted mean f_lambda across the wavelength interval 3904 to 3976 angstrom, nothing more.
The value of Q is 100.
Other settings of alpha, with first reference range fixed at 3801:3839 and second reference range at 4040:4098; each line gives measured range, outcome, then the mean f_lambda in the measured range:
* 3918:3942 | 2.0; 97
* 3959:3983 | 4.4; 90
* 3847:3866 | -1.7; 107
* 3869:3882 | -0.5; 104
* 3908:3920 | -1.0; 113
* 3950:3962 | 0.2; 107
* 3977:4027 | -2.9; 120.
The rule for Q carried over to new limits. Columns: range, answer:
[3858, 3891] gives 104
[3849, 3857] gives 105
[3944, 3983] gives 98.3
